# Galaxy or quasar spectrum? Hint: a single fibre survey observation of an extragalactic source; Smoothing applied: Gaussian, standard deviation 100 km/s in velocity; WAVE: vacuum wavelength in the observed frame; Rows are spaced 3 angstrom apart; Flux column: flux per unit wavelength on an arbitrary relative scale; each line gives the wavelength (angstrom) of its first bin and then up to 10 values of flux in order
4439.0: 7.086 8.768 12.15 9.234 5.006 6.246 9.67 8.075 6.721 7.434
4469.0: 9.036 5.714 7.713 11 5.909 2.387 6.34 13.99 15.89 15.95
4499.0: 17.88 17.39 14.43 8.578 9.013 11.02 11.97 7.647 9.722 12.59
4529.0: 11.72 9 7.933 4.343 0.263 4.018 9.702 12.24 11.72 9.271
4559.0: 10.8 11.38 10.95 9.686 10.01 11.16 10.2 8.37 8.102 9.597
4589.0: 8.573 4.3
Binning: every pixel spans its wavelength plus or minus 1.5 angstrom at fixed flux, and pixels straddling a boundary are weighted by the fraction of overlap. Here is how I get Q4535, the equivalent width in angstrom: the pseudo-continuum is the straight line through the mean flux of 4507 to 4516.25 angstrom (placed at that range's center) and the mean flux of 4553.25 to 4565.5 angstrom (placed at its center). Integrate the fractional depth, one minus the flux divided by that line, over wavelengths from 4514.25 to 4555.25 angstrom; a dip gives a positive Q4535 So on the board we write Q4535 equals 5.8 angstrom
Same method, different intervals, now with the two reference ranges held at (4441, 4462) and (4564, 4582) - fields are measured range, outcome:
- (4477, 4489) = 3.09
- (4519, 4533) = -1.33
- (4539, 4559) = 3.51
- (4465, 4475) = 1.39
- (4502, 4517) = -3.93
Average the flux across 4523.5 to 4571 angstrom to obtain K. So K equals 9.09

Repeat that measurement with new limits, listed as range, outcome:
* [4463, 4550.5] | 9.6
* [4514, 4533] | 10.5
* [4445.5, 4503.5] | 9.6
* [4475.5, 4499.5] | 10.7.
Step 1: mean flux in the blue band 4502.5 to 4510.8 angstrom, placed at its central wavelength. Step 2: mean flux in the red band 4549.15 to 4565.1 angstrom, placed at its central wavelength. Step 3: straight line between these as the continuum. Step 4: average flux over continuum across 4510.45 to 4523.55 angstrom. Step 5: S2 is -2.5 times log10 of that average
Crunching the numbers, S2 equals 0.17 mag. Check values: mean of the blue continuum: 11.8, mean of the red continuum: 11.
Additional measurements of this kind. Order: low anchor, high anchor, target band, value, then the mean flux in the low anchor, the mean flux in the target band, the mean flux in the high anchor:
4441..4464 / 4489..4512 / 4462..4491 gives 0.43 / 8.26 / 7.53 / 14.3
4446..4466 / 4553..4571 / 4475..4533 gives -0.24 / 7.6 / 11.1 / 10.5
